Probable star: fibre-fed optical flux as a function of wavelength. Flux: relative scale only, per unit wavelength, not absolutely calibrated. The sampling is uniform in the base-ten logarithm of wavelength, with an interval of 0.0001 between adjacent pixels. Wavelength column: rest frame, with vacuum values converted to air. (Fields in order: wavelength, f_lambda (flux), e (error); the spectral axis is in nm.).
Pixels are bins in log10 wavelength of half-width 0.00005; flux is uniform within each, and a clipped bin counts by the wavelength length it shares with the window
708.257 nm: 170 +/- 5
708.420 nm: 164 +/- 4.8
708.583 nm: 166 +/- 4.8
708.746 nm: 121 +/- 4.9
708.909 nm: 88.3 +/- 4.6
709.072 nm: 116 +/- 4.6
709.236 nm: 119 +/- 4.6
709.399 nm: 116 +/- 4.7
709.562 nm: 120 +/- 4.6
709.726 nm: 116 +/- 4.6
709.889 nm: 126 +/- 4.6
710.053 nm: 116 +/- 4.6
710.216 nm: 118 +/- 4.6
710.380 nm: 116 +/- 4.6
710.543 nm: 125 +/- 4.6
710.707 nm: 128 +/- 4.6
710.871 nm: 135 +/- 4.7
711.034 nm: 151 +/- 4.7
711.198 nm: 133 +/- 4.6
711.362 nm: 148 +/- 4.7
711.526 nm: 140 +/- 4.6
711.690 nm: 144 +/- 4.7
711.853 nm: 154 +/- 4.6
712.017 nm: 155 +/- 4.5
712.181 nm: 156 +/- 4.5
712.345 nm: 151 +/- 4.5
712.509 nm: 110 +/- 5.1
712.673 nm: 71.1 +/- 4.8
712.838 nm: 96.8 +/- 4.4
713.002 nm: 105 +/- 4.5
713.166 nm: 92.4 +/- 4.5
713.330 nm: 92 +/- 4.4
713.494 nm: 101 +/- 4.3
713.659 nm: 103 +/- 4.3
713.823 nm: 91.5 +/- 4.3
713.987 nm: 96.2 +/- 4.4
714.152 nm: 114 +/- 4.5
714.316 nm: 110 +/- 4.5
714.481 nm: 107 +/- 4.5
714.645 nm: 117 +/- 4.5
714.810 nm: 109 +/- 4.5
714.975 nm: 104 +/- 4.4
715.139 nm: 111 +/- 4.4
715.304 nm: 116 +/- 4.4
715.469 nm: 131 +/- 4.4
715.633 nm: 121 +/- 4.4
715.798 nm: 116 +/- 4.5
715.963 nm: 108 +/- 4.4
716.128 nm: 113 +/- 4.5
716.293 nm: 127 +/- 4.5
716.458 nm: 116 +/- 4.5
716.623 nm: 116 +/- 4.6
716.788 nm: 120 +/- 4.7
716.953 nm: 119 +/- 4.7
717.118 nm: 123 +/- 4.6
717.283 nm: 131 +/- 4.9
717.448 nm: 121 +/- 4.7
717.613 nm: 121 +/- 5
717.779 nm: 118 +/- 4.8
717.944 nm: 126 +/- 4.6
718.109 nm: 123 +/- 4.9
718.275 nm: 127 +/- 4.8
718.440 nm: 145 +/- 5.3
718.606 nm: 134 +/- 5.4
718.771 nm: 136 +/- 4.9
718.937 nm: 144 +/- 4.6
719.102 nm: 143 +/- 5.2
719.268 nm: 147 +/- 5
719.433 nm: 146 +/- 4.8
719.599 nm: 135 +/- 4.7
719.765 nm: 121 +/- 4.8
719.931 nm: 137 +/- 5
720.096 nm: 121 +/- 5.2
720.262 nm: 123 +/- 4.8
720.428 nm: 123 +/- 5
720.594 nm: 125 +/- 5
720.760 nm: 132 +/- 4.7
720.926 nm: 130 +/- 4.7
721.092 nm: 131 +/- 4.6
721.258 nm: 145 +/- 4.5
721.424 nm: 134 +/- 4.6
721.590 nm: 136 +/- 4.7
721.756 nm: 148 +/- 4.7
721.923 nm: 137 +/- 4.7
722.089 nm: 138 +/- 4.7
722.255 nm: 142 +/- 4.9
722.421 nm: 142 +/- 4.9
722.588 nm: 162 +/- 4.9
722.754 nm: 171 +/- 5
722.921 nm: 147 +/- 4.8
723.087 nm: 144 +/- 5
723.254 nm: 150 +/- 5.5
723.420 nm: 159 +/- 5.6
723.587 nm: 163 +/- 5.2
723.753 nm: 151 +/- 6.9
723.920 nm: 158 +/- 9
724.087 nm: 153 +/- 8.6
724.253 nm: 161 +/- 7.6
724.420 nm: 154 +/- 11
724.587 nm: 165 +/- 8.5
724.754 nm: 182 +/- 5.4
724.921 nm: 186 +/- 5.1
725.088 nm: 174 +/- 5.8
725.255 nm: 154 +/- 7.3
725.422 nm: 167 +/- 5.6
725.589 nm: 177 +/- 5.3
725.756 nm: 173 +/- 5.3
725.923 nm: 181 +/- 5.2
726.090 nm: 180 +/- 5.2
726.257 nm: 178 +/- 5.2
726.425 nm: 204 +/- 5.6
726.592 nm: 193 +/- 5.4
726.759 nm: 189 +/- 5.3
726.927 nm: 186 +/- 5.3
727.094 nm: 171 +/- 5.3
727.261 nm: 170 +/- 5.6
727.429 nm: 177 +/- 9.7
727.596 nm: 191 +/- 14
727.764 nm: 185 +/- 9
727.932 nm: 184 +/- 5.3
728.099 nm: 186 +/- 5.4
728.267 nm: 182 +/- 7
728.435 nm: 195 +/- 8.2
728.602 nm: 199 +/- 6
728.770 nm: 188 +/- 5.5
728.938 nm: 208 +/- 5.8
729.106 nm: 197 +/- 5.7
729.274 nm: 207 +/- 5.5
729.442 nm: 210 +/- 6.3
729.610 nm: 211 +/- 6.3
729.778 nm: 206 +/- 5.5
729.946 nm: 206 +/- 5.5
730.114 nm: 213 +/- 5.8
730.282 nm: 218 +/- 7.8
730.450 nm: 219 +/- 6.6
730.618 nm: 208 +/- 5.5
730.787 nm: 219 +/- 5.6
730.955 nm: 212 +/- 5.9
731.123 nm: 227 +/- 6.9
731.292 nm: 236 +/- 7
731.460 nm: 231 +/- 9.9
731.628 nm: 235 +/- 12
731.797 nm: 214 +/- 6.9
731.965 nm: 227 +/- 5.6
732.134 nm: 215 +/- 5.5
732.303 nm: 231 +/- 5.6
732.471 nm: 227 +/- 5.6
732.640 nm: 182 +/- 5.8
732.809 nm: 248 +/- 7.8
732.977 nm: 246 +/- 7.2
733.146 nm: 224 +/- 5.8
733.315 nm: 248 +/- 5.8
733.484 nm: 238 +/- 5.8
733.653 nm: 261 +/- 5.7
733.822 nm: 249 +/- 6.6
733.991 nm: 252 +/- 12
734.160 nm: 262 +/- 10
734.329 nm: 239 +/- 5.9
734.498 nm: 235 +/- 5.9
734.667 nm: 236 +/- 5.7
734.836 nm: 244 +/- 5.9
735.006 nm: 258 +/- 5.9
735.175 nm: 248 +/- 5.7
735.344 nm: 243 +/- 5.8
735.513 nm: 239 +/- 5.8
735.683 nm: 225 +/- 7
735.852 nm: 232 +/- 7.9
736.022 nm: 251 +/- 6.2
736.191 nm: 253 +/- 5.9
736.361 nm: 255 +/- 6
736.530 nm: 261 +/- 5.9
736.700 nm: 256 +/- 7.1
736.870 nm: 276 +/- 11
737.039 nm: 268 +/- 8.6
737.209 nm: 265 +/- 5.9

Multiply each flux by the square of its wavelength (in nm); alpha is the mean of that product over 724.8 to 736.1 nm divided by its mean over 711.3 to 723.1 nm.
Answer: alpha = 1.7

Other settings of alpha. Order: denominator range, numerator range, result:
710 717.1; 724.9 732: 1.73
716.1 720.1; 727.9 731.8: 1.68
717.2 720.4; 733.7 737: 1.98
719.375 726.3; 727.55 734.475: 1.48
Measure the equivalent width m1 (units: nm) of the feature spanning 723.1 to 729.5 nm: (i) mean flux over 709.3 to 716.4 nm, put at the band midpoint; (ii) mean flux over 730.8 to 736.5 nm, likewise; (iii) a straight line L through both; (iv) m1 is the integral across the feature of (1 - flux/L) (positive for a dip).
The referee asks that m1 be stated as 0.57 nm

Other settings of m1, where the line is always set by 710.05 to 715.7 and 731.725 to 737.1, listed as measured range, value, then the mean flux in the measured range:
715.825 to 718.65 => 0.42 nm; 123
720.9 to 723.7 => 0.43 nm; 146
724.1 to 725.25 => 0.11 nm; 168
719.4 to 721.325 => 0.38 nm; 130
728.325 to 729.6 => 0.06 nm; 201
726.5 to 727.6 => 0.10 nm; 182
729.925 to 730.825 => 0.02 nm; 214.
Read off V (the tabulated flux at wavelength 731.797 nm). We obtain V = 214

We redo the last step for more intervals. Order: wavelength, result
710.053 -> 116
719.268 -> 147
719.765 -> 121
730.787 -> 219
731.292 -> 236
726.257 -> 178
